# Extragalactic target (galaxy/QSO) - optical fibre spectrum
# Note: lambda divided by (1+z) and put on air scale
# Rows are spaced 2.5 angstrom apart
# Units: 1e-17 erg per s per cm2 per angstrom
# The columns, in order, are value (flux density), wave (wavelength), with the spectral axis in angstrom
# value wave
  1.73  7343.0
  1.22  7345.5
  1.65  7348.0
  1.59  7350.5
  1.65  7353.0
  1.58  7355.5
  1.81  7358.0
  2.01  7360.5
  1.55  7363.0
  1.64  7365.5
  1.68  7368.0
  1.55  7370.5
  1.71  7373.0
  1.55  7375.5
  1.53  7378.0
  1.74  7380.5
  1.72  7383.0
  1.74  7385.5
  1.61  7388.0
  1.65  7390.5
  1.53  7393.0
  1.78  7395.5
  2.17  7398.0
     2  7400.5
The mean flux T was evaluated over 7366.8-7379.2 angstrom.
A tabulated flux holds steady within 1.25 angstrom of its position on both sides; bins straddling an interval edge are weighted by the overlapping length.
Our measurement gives 1.6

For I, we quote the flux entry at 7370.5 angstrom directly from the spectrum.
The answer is 1.55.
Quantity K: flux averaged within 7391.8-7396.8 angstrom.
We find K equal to 1.66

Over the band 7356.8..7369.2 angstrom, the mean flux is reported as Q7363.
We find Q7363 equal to 1.74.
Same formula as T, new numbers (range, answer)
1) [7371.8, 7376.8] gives 1.63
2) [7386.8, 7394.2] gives 1.6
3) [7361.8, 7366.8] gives 1.6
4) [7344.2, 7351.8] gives 1.49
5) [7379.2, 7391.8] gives 1.69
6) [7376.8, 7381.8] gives 1.64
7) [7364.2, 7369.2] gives 1.66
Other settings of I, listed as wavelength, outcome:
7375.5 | 1.55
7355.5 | 1.58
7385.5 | 1.74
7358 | 1.81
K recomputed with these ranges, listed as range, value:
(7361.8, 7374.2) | 1.63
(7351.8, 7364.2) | 1.72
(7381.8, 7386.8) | 1.73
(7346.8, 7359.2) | 1.66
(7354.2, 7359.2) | 1.69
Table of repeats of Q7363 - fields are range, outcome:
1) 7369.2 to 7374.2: 1.63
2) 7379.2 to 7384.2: 1.73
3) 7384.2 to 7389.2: 1.68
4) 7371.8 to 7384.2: 1.65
